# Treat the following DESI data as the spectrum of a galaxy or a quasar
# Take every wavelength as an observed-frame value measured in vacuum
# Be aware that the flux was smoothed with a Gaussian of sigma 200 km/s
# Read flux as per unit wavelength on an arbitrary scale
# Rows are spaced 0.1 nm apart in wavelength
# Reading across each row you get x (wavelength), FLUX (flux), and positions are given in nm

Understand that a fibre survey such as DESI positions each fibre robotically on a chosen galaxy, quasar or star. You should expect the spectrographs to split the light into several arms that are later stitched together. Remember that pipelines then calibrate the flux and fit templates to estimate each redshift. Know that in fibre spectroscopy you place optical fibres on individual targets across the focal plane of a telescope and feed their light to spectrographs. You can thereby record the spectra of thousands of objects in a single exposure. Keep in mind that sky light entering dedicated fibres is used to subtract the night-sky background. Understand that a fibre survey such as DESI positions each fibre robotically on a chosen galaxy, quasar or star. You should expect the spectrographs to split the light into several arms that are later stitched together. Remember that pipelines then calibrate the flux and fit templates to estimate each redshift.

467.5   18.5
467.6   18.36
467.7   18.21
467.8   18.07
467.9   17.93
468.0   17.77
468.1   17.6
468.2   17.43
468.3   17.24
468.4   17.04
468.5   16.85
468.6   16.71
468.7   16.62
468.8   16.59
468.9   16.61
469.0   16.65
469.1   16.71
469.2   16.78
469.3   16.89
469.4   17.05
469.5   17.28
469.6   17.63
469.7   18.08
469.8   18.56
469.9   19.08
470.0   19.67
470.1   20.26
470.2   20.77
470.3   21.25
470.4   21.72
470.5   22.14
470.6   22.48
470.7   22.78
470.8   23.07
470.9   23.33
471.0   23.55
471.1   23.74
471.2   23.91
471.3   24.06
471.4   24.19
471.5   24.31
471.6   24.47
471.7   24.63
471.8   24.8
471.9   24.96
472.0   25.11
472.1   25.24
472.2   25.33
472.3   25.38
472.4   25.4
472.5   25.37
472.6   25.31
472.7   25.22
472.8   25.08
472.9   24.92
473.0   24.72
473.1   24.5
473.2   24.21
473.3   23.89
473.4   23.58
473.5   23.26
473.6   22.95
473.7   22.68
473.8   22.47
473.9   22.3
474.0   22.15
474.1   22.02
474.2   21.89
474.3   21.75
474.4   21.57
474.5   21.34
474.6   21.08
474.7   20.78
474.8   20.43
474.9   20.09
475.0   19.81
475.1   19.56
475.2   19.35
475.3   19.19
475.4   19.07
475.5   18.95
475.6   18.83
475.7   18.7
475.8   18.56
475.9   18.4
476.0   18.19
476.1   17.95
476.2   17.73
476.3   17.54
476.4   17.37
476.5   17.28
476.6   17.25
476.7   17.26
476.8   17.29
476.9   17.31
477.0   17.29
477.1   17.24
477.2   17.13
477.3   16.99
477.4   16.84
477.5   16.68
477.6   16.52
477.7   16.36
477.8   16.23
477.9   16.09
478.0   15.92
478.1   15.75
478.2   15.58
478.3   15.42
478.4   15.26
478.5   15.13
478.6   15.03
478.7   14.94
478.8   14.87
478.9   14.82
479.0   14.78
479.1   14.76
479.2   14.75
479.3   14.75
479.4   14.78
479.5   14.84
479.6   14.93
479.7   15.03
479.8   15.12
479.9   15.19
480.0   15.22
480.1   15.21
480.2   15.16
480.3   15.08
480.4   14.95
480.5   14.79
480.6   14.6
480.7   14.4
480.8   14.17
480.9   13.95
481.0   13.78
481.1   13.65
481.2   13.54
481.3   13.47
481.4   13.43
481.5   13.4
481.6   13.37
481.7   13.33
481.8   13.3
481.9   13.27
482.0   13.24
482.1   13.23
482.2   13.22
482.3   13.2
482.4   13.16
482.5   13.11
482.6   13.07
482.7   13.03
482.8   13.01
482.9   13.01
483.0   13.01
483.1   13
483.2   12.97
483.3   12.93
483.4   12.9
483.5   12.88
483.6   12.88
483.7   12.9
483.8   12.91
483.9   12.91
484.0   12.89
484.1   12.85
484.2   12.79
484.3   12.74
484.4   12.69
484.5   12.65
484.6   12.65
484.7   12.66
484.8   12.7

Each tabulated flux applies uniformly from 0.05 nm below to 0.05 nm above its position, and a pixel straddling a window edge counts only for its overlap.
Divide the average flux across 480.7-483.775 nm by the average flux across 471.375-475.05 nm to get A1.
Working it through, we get 0.57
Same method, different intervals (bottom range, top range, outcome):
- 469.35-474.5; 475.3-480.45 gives 0.72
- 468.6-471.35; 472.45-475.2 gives 1.14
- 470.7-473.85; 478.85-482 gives 0.59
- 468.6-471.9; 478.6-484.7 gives 0.67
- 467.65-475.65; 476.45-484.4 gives 0.69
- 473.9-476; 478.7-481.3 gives 0.73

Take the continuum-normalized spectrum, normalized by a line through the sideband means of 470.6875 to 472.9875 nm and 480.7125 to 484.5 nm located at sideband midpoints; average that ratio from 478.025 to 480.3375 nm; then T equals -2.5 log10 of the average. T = 0.12 mag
